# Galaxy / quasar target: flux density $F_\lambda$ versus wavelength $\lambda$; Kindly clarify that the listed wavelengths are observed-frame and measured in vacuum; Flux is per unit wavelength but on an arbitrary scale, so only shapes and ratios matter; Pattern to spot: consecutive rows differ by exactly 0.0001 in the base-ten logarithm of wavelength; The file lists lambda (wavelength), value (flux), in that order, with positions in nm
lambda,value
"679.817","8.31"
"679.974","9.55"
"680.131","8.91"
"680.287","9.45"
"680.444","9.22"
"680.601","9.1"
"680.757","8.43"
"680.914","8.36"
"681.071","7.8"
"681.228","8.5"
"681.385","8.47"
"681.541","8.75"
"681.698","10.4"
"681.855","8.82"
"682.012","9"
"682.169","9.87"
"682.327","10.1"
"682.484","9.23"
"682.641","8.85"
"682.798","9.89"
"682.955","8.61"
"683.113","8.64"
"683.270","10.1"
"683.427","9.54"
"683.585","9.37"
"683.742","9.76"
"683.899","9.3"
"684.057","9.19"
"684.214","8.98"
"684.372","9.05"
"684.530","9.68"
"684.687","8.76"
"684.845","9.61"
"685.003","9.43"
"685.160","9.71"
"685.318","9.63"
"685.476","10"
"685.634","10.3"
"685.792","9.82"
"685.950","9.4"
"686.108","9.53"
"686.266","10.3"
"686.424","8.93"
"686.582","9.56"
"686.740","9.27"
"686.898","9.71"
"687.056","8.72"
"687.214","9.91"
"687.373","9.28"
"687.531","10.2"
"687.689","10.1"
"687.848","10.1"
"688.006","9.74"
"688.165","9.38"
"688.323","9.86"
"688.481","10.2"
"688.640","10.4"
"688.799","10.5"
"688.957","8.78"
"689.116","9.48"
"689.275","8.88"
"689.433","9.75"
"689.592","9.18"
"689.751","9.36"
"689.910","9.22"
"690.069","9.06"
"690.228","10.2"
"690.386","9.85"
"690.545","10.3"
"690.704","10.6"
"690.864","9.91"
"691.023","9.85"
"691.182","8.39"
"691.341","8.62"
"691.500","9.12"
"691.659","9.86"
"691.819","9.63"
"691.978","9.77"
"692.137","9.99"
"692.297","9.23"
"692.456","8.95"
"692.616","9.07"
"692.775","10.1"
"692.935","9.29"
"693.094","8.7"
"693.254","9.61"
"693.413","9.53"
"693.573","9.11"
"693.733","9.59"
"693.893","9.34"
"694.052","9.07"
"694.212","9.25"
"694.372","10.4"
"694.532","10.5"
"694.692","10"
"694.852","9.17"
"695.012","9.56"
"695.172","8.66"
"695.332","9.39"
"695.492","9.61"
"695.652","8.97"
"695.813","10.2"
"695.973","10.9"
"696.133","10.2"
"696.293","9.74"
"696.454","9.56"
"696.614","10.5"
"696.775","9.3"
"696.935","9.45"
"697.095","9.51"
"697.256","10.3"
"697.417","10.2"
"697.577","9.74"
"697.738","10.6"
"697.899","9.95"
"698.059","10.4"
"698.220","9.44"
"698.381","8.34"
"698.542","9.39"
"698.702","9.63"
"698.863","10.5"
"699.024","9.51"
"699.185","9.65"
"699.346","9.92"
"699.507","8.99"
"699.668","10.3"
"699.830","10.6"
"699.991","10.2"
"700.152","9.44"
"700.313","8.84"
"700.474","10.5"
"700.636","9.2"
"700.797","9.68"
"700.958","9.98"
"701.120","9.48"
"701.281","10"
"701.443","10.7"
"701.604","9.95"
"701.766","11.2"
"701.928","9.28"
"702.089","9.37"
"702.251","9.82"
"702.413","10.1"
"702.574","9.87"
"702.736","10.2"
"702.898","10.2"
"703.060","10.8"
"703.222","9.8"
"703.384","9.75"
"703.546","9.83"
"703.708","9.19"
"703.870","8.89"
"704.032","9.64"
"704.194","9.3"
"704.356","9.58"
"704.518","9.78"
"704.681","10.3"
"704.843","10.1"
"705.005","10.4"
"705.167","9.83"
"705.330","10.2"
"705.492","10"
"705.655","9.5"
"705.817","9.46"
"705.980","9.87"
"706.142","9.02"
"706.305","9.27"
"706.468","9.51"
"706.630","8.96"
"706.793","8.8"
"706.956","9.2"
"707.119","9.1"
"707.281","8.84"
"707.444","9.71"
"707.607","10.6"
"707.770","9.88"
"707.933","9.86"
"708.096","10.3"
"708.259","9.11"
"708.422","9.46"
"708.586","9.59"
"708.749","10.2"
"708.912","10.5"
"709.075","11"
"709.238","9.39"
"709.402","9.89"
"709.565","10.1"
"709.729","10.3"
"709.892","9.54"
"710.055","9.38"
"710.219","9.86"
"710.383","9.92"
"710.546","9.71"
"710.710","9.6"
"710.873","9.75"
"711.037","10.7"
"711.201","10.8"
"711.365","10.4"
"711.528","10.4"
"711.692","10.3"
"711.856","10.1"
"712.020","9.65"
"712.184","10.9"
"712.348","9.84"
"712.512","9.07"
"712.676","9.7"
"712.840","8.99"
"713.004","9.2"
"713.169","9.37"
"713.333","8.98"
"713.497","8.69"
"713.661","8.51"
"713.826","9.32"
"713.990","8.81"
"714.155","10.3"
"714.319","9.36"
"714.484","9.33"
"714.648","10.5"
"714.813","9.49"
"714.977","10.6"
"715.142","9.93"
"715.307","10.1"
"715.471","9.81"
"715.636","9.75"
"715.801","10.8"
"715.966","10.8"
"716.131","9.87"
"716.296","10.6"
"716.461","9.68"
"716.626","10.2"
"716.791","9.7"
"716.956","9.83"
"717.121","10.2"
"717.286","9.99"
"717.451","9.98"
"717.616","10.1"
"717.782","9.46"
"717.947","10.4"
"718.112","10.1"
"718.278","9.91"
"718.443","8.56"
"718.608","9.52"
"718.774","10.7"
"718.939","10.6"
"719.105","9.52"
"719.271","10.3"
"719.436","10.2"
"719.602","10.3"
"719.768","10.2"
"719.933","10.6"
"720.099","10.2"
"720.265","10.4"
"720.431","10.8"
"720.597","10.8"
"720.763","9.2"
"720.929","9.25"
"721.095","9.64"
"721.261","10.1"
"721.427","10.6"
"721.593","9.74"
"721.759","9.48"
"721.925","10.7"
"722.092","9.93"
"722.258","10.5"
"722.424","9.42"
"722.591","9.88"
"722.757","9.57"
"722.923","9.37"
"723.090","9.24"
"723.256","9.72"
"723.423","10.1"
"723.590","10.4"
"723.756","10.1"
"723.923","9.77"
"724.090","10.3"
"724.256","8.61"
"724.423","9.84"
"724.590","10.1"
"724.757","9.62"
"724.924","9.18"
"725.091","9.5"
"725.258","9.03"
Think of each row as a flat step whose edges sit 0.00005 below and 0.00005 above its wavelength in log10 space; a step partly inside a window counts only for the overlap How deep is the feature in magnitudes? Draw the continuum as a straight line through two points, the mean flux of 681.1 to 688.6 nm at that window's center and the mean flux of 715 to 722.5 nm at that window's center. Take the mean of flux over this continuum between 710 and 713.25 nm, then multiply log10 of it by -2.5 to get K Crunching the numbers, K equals 0.006 mag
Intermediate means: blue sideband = 9.47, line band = 9.88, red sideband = 10.1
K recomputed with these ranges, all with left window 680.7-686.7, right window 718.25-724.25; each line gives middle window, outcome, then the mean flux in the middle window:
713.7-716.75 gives -0.01 mag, 9.93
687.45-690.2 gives -0.03 mag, 9.67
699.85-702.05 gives -0.03 mag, 9.89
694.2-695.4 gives -0.01 mag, 9.64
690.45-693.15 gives -0.01 mag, 9.5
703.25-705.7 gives -0.01 mag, 9.76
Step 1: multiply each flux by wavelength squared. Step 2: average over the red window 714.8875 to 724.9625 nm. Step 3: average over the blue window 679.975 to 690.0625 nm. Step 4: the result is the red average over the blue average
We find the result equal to 1.2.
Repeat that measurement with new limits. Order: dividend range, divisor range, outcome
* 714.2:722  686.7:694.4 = 1.14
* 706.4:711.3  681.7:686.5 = 1.11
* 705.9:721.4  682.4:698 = 1.10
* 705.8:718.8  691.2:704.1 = 1.05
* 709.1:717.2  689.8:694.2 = 1.10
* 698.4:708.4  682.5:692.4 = 1.07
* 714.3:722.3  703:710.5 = 1.07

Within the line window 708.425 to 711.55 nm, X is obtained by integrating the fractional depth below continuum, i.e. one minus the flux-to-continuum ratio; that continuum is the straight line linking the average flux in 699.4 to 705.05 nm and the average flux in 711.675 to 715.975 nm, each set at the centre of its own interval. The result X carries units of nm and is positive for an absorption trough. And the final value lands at -0.09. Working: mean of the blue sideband 9.86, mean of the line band 10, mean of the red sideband 9.68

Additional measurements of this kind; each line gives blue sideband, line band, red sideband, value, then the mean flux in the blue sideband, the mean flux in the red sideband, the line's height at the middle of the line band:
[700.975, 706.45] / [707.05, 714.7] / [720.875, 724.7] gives 0.06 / 9.83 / 9.84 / 9.84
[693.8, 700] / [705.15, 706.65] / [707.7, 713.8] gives 0.03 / 9.76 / 9.8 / 9.79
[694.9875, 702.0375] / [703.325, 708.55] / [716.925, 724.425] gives 0.14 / 9.81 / 9.96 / 9.86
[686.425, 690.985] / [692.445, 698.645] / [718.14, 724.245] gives 0.07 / 9.68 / 9.97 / 9.75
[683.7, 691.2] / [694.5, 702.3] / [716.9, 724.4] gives -0.05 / 9.62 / 9.96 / 9.73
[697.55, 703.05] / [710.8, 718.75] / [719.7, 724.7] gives 0.06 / 9.86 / 9.95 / 9.92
